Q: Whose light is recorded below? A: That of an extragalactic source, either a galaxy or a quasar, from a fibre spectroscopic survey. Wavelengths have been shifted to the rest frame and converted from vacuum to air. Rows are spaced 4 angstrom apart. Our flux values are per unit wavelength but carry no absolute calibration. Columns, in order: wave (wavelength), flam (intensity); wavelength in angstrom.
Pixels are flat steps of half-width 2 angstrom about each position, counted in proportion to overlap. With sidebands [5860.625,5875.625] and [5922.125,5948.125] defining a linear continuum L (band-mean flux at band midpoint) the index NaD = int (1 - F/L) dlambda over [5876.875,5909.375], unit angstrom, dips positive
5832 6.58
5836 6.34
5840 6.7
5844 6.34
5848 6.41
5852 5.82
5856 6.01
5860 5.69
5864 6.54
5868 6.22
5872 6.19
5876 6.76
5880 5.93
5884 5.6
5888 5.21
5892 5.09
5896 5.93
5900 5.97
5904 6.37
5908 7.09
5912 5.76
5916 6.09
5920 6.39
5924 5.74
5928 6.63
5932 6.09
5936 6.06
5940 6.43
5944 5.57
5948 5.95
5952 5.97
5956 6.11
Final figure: 1.6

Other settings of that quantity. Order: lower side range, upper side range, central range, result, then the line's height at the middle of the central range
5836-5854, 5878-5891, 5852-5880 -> -1.36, 5.91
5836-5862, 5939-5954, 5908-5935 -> -0.80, 6.01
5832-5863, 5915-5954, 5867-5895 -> 1.48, 6.17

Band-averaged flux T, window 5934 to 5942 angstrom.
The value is 6.24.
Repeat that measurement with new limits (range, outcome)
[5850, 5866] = 6.01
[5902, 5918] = 6.33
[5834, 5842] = 6.52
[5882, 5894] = 5.3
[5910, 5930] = 6.12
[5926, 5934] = 6.36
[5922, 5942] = 6.19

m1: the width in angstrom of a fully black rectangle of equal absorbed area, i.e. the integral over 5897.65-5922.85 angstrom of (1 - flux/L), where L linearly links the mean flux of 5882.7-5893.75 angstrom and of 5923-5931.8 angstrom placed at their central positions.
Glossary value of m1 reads -2.0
